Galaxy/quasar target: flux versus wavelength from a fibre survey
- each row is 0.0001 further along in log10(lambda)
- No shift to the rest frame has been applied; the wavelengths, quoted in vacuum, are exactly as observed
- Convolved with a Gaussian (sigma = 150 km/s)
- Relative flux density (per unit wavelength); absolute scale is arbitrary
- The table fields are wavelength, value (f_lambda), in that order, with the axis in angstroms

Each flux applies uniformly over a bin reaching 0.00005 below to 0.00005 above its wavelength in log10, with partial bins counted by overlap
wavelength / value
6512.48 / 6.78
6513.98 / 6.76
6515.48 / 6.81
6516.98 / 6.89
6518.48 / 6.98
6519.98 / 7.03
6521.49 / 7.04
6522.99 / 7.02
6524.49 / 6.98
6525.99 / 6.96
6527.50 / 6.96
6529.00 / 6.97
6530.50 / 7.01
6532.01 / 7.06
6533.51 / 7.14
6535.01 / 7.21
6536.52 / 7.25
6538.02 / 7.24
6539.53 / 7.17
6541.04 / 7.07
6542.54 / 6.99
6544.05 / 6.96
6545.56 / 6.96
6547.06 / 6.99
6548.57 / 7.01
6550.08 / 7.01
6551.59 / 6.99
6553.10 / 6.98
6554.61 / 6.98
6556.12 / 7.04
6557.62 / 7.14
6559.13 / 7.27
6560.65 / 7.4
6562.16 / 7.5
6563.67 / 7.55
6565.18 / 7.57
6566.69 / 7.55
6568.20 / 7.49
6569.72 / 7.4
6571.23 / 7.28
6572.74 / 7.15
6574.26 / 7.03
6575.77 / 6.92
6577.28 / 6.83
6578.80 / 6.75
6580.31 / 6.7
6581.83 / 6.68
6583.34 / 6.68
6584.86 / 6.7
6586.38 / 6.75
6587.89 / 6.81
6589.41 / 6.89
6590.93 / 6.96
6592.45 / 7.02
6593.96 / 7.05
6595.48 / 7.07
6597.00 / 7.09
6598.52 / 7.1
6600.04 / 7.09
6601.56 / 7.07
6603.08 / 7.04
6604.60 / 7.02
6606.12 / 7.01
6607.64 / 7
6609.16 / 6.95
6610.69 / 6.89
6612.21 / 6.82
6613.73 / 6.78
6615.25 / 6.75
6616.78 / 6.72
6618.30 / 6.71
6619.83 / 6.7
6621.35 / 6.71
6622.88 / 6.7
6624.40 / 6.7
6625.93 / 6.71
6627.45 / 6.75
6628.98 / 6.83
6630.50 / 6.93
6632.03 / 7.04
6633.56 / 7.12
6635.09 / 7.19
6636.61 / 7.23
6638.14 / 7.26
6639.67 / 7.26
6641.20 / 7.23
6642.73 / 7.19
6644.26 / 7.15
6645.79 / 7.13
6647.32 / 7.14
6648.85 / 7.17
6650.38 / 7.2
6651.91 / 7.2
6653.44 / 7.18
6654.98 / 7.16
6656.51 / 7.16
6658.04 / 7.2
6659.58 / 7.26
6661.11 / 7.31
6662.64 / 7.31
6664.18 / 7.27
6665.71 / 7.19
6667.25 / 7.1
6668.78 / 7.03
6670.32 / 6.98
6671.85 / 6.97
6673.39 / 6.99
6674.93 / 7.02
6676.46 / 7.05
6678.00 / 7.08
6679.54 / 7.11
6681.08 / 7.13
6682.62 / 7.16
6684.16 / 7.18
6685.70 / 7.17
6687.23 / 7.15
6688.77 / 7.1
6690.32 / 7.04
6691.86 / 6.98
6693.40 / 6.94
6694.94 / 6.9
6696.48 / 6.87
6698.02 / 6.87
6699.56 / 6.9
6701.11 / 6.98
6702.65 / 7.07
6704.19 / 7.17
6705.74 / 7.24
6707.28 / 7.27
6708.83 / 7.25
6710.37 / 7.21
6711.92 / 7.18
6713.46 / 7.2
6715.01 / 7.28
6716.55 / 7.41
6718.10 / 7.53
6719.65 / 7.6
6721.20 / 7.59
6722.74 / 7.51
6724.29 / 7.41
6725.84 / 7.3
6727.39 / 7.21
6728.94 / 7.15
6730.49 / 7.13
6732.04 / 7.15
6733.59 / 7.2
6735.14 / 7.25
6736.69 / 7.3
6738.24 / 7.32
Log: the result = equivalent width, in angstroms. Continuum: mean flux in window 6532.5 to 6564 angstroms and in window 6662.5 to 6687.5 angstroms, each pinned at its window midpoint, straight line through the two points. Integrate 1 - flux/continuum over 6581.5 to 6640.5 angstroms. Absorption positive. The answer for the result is 1.6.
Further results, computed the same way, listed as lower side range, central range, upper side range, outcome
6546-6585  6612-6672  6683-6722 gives 0.8 angstroms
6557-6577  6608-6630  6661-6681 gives 1.3 angstroms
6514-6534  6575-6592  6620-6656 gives 0.5 angstroms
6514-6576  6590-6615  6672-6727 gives 0.5 angstroms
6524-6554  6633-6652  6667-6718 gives -0.3 angstroms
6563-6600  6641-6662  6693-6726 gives -0.2 angstroms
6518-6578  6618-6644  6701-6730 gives 0.9 angstroms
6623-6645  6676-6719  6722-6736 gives 0.3 angstroms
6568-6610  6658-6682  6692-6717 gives -0.2 angstroms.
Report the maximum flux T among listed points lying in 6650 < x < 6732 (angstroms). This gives 7.6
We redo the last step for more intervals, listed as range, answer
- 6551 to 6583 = 7.57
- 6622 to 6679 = 7.31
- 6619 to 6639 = 7.26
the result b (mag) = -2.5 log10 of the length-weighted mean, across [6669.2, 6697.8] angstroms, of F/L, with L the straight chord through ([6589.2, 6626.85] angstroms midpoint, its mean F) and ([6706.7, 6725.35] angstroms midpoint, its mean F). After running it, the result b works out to 0.03 mag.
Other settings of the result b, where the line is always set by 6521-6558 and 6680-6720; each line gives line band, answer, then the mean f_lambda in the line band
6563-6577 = -0.037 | 7.31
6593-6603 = 0.000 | 7.08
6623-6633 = 0.042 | 6.83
